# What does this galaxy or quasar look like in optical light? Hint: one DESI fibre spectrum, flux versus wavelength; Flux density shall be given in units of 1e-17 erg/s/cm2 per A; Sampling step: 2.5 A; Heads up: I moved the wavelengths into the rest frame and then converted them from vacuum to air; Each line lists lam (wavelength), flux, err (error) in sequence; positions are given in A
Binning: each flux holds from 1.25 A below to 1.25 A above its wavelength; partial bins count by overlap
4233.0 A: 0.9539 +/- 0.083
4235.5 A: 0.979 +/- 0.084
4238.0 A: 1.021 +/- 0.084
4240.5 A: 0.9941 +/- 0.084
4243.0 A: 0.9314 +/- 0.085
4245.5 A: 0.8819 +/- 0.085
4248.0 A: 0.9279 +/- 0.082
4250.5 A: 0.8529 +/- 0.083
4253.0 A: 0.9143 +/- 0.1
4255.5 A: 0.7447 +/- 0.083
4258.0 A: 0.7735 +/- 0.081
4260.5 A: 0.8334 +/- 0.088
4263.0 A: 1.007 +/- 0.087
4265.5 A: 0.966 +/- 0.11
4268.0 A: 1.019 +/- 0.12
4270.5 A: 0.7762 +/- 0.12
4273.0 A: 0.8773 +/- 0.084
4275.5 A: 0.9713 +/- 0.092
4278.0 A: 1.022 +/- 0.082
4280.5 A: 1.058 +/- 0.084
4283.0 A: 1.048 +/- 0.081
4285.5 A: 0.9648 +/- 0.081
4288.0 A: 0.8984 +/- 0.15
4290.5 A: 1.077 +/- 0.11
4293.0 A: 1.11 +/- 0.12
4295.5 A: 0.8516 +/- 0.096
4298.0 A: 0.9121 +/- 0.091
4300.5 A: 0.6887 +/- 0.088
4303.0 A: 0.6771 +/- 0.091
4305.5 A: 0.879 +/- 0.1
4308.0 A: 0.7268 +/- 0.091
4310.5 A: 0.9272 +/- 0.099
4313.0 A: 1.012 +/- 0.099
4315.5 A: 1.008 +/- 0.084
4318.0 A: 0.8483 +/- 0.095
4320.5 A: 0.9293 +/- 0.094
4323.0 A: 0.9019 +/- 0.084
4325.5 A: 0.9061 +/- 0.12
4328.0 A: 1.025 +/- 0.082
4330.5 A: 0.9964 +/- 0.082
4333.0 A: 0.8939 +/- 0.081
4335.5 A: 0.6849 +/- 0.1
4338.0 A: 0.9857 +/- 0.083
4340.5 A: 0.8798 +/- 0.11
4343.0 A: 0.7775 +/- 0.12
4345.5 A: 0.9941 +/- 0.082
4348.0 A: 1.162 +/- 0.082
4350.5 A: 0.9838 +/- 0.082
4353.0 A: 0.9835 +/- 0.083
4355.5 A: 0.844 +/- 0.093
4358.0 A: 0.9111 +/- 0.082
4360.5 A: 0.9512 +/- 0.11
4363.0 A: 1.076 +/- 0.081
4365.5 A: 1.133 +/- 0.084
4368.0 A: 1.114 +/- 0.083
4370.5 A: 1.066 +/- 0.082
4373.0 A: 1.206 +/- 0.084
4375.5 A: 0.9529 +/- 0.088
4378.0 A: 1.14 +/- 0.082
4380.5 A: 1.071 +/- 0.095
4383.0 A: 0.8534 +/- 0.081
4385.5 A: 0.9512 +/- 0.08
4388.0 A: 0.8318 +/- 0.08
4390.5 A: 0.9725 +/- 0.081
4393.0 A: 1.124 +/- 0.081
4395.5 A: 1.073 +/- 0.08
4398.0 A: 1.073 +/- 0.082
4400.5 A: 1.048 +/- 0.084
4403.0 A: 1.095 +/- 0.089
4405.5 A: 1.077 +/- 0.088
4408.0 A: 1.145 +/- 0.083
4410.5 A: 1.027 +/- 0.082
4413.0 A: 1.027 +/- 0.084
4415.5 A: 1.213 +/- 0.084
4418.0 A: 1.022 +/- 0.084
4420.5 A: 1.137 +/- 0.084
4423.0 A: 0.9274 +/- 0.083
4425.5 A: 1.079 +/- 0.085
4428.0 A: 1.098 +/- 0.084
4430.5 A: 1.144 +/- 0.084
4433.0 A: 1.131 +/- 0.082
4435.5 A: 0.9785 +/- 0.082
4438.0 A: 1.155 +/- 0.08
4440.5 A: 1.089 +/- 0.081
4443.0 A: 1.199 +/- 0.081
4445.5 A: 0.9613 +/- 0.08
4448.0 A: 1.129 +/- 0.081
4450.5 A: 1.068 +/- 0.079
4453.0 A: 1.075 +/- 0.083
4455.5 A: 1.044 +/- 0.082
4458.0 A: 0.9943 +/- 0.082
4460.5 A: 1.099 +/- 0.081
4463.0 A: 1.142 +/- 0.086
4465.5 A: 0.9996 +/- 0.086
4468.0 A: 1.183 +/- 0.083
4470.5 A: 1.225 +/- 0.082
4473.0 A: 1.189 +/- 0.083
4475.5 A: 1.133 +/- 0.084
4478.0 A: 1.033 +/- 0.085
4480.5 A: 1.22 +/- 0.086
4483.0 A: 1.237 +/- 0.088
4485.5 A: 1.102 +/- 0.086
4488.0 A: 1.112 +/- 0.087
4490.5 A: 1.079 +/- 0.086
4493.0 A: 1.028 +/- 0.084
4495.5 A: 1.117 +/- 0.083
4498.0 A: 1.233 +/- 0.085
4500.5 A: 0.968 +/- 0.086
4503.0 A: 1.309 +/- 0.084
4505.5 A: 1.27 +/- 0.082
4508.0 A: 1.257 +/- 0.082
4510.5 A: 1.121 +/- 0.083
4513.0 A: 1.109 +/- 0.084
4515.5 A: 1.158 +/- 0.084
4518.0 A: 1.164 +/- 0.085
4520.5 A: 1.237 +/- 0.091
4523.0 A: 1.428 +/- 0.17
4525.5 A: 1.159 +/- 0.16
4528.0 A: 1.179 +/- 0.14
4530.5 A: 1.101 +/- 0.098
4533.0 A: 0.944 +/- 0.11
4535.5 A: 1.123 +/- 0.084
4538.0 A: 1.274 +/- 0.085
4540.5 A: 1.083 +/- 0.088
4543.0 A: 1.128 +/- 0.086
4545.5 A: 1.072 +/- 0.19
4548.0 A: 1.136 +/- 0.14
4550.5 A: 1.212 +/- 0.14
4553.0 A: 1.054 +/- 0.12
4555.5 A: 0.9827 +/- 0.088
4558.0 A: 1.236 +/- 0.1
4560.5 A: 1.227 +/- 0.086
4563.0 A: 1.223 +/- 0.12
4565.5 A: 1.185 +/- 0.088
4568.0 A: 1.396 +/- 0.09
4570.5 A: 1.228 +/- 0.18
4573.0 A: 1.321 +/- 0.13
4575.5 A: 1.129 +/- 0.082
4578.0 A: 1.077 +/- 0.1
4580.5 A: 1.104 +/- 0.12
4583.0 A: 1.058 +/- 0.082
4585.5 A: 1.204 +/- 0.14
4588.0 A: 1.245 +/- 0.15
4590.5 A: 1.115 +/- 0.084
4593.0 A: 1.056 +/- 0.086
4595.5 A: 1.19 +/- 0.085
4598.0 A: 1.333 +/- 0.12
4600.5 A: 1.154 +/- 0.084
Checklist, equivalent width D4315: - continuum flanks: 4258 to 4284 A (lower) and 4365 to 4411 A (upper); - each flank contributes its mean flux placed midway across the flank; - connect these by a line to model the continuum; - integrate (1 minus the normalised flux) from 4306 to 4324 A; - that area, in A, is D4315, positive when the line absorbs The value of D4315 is 1.5 A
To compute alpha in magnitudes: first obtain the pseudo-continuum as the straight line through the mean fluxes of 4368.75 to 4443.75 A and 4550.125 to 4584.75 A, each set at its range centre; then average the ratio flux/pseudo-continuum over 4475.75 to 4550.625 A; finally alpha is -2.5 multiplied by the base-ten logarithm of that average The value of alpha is -0.02 mag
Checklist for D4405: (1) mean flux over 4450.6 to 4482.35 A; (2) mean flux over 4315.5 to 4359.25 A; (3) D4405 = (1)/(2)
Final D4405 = 1.20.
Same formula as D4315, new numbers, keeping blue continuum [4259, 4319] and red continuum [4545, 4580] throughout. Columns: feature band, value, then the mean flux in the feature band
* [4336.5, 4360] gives 0.8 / 0.944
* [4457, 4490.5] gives -1.0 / 1.13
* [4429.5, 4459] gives -0.4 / 1.08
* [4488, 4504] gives 0.0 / 1.12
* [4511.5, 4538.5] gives -0.6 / 1.17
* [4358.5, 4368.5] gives -0.6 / 1.05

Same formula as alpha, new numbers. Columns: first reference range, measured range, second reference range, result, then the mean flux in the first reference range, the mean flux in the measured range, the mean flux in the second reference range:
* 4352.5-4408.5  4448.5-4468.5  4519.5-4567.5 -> 0.02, 1.03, 1.07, 1.16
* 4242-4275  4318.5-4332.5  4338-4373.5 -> 0.03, 0.887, 0.943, 1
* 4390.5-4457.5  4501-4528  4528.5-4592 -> -0.08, 1.08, 1.21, 1.15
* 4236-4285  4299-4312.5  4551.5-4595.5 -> 0.21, 0.929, 0.795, 1.17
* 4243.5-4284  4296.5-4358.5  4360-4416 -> 0.10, 0.917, 0.901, 1.05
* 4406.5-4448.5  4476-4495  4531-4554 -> -0.02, 1.09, 1.12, 1.11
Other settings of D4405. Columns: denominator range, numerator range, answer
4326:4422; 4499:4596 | 1.15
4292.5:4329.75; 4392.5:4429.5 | 1.21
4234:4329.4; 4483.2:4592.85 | 1.26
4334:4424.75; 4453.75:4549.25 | 1.13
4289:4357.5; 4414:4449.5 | 1.19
